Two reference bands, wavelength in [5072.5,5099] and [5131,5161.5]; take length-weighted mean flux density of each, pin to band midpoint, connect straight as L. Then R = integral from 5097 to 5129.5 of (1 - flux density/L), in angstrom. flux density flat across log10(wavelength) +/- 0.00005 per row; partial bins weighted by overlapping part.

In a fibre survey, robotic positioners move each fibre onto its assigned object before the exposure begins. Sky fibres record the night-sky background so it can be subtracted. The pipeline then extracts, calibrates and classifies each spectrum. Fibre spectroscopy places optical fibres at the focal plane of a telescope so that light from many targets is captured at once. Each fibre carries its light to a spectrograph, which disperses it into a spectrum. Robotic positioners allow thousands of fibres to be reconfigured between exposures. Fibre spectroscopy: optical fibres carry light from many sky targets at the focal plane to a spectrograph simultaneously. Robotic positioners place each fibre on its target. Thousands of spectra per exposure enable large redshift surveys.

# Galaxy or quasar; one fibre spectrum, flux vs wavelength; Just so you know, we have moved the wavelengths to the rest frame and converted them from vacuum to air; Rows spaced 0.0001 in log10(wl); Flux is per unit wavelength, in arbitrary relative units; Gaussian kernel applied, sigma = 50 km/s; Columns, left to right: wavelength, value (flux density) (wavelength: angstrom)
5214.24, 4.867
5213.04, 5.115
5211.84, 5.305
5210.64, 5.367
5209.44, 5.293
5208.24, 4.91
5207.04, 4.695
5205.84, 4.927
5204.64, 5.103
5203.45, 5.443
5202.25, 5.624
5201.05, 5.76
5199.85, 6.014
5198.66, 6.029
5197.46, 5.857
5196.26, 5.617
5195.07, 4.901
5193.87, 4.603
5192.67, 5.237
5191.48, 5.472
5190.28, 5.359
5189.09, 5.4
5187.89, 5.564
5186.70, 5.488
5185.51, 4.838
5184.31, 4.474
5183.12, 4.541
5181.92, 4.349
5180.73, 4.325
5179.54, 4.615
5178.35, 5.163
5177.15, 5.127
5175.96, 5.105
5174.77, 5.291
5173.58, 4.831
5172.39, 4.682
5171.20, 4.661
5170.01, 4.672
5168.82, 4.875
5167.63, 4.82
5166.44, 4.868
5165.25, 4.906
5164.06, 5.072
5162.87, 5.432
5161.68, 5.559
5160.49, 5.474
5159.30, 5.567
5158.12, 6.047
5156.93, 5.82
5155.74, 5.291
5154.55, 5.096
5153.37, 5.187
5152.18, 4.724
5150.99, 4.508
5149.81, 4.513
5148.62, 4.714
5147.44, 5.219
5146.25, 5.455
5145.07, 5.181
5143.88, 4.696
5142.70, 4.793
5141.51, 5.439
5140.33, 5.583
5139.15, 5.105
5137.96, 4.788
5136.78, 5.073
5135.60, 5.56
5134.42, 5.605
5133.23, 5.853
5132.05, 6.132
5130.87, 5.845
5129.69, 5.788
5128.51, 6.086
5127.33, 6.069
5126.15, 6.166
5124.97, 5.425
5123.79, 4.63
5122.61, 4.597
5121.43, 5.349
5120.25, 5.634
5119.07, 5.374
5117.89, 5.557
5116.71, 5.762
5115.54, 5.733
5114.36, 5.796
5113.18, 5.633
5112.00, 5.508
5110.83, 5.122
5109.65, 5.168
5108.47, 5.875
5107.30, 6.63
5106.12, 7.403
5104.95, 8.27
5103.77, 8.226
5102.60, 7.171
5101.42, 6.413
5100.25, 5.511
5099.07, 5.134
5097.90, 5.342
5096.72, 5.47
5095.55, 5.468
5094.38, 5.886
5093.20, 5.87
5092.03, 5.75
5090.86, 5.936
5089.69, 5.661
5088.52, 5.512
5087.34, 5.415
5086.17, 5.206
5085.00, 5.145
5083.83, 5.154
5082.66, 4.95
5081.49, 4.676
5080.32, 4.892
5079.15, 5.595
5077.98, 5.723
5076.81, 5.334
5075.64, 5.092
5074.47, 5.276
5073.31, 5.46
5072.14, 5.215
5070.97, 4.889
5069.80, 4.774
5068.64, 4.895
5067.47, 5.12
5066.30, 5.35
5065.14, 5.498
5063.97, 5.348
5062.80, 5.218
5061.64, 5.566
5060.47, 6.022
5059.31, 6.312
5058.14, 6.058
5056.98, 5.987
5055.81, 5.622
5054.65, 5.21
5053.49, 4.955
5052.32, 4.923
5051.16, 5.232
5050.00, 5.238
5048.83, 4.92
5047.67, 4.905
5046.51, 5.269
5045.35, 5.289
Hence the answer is -3.4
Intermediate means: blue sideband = 5.39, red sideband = 5.27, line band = 5.9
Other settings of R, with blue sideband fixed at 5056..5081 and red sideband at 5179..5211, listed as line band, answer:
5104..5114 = -1.7 angstrom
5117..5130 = -0.5 angstrom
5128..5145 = -0.5 angstrom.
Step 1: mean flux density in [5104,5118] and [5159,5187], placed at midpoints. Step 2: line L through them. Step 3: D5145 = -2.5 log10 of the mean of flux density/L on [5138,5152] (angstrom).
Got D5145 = 0.10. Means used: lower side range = 6.11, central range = 5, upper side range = 4.93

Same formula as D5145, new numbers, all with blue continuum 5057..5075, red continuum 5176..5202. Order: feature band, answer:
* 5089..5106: -0.156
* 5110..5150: -0.023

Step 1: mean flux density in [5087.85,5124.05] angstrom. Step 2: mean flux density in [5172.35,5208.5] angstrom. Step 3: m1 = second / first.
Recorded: 0.9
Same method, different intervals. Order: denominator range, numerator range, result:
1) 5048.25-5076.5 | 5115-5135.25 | 1.05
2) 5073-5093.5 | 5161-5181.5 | 0.92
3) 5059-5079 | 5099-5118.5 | 1.16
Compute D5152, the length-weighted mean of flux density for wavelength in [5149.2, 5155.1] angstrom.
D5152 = 4.8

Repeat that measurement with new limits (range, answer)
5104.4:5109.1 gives 7.03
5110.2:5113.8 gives 5.42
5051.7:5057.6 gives 5.35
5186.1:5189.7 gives 5.49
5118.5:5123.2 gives 5.23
